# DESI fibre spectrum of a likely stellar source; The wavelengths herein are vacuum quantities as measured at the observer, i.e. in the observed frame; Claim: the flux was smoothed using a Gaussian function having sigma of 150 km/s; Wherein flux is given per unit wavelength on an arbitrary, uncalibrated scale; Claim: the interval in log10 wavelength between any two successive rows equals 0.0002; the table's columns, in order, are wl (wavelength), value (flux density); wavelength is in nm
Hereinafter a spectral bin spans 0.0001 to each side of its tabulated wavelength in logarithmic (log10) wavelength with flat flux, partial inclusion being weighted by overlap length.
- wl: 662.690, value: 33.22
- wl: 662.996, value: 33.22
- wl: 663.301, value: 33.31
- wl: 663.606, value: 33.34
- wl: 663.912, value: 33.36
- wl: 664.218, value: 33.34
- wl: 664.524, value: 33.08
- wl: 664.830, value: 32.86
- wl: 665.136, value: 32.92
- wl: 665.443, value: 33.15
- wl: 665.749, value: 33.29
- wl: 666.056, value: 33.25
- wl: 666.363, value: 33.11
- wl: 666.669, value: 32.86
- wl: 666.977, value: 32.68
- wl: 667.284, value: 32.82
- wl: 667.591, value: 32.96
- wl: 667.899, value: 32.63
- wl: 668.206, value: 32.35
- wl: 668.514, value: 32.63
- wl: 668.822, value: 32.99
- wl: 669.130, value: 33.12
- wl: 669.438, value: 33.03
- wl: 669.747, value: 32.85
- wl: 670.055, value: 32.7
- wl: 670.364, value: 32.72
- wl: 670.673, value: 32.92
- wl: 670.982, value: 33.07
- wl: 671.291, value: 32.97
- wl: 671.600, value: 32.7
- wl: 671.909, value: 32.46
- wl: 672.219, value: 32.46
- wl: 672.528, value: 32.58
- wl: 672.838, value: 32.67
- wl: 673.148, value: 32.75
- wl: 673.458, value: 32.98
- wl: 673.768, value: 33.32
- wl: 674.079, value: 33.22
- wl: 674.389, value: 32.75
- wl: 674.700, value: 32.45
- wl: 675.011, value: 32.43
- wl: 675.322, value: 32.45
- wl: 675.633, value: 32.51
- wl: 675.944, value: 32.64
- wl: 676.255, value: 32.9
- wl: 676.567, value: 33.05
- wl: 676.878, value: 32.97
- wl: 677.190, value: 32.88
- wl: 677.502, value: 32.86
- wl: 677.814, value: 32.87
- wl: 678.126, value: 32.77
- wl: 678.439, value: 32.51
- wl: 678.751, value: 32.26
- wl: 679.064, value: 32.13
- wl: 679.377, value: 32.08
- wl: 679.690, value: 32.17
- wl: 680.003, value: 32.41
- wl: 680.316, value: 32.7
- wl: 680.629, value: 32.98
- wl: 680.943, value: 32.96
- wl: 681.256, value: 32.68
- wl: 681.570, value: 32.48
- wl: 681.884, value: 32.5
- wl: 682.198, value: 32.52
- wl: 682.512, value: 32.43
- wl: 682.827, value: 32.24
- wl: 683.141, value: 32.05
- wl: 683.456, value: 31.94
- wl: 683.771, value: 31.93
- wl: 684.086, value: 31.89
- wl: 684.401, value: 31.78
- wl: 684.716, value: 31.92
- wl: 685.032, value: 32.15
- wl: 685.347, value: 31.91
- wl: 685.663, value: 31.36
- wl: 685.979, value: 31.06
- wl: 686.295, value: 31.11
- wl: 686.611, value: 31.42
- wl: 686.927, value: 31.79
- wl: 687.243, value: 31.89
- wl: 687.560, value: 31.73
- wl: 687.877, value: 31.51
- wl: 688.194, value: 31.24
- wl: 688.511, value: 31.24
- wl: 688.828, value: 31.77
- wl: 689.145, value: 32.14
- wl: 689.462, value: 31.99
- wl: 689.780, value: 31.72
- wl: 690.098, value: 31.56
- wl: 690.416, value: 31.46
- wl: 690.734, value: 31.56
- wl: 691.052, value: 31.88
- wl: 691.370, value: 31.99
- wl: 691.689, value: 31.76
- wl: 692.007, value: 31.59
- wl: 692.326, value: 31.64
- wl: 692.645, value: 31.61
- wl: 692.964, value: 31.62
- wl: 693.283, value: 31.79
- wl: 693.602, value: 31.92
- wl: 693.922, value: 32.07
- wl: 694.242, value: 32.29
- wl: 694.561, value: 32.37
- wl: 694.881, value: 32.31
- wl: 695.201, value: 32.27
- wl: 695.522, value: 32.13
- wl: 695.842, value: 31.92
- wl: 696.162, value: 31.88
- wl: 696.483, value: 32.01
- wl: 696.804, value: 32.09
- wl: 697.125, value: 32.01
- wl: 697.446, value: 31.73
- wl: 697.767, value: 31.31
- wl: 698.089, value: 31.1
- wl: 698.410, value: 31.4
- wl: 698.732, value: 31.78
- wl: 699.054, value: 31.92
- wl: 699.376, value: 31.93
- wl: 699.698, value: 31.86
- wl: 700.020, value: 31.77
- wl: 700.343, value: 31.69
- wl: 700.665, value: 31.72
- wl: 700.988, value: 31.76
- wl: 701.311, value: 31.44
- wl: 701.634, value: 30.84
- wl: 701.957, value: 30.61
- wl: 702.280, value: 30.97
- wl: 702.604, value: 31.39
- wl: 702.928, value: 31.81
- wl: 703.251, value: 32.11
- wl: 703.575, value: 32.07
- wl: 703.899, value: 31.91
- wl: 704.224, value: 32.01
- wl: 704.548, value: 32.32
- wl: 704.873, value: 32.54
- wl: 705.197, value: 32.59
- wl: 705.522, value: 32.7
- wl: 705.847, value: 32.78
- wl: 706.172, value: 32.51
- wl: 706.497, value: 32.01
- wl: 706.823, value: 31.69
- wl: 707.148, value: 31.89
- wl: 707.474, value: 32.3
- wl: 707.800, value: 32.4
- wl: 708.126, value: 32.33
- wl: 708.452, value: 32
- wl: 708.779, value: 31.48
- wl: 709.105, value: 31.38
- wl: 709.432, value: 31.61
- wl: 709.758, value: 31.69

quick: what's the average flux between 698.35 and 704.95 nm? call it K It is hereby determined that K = 31.7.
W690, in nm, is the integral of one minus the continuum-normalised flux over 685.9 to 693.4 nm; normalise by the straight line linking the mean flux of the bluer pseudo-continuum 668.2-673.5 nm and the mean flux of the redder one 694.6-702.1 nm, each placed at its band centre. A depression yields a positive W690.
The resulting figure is 0.10 nm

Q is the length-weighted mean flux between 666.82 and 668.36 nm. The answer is 32.7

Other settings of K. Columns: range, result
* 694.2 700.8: 31.9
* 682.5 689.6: 31.7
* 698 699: 31.5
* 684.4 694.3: 31.7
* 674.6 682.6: 32.6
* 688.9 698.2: 31.9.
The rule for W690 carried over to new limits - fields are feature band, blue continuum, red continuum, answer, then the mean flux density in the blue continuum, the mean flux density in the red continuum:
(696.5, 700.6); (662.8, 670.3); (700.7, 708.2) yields 0.05 nm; 33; 31.9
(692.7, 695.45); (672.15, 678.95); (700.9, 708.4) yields 0.02 nm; 32.7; 32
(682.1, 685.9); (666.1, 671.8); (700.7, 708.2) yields 0.06 nm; 32.8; 31.9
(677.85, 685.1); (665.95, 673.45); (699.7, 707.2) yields 0.03 nm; 32.8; 31.9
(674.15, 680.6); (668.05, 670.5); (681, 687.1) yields -0.05 nm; 32.8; 32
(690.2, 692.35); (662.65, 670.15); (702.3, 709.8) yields 0.05 nm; 33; 32.1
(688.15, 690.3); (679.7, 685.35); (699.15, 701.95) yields 0.02 nm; 32.3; 31.6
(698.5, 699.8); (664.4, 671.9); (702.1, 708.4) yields 0.02 nm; 32.9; 32.1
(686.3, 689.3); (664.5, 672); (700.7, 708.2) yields 0.07 nm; 32.9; 31.9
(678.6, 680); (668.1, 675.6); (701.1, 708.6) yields 0.02 nm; 32.8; 32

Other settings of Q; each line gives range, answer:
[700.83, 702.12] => 31.2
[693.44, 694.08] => 32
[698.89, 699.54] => 31.9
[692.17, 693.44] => 31.7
